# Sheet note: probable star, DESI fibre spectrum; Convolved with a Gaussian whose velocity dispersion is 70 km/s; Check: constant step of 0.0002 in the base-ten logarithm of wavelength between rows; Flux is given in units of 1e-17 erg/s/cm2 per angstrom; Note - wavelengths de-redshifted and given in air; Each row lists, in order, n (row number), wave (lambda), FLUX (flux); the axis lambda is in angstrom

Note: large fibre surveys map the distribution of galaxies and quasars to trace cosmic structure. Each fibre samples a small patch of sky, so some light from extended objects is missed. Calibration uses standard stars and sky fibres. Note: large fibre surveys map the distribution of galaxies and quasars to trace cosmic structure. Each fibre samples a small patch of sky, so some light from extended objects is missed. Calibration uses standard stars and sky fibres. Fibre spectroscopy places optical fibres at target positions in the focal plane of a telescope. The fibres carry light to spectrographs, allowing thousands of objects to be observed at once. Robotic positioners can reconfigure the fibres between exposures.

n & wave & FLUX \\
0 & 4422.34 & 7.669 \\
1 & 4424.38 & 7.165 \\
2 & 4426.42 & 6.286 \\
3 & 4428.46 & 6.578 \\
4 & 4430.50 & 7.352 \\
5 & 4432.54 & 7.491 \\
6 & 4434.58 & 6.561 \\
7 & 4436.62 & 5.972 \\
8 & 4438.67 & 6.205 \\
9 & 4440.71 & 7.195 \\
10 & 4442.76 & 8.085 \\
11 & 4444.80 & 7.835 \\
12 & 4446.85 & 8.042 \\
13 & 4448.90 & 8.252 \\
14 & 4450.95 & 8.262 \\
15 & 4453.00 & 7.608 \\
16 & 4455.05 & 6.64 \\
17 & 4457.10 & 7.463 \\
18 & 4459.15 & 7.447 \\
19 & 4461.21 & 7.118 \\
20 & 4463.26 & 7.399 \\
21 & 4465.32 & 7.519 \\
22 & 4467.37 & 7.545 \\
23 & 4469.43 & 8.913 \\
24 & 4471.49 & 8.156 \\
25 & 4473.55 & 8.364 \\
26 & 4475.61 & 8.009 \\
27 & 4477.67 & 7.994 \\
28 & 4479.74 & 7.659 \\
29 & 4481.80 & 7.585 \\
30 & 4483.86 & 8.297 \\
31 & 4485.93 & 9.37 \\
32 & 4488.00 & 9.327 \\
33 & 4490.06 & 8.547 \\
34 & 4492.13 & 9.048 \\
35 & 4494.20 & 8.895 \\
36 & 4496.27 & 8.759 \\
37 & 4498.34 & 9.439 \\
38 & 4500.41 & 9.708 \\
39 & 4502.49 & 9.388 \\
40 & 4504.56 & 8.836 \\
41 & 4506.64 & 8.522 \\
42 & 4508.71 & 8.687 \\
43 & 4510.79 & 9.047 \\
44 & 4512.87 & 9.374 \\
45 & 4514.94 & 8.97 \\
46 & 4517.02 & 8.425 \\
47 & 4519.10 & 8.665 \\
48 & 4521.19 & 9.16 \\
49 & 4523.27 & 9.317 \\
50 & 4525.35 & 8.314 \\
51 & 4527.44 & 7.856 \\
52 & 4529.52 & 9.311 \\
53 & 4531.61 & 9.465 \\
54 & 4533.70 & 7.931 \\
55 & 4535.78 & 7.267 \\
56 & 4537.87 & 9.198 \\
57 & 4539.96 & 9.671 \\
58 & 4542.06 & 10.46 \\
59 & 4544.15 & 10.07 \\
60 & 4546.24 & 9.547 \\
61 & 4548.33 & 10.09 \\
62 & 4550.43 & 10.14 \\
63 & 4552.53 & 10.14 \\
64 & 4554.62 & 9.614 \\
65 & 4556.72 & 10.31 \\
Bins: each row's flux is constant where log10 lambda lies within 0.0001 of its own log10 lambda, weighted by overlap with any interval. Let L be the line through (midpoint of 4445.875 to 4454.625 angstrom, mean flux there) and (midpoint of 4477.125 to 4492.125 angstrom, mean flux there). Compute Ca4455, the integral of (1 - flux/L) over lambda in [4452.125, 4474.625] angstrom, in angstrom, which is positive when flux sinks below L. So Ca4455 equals 1.4 angstrom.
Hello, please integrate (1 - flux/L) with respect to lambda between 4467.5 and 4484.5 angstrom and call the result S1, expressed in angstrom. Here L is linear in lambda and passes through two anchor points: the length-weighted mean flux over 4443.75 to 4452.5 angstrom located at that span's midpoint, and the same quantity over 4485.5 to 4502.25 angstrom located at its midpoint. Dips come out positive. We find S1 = 1.2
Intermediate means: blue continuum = 8.07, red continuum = 9.14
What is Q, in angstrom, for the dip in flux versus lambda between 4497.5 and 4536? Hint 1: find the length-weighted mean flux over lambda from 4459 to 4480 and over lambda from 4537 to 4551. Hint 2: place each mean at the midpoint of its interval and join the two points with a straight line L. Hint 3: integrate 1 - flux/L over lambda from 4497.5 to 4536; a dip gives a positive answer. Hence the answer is 1.1 angstrom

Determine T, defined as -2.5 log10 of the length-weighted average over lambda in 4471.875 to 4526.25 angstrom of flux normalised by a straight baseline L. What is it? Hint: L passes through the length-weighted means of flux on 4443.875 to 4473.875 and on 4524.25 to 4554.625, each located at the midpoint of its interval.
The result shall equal -0.03 mag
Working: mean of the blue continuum 7.76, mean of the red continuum 9.26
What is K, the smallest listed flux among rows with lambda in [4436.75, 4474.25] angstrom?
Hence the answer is 6.205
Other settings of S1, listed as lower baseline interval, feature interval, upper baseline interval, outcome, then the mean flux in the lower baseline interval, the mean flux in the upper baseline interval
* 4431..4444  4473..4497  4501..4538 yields -1.44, 6.95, 8.76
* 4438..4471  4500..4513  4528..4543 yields -0.81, 7.62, 8.99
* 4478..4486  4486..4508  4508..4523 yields -1.58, 8.07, 8.93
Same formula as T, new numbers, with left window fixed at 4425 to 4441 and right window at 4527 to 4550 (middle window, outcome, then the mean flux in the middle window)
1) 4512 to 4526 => -0.018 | 8.9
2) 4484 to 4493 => -0.123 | 8.99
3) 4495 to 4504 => -0.123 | 9.29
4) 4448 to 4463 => -0.044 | 7.53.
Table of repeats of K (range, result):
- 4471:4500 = 7.585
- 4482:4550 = 7.267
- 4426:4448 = 5.972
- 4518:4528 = 7.856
